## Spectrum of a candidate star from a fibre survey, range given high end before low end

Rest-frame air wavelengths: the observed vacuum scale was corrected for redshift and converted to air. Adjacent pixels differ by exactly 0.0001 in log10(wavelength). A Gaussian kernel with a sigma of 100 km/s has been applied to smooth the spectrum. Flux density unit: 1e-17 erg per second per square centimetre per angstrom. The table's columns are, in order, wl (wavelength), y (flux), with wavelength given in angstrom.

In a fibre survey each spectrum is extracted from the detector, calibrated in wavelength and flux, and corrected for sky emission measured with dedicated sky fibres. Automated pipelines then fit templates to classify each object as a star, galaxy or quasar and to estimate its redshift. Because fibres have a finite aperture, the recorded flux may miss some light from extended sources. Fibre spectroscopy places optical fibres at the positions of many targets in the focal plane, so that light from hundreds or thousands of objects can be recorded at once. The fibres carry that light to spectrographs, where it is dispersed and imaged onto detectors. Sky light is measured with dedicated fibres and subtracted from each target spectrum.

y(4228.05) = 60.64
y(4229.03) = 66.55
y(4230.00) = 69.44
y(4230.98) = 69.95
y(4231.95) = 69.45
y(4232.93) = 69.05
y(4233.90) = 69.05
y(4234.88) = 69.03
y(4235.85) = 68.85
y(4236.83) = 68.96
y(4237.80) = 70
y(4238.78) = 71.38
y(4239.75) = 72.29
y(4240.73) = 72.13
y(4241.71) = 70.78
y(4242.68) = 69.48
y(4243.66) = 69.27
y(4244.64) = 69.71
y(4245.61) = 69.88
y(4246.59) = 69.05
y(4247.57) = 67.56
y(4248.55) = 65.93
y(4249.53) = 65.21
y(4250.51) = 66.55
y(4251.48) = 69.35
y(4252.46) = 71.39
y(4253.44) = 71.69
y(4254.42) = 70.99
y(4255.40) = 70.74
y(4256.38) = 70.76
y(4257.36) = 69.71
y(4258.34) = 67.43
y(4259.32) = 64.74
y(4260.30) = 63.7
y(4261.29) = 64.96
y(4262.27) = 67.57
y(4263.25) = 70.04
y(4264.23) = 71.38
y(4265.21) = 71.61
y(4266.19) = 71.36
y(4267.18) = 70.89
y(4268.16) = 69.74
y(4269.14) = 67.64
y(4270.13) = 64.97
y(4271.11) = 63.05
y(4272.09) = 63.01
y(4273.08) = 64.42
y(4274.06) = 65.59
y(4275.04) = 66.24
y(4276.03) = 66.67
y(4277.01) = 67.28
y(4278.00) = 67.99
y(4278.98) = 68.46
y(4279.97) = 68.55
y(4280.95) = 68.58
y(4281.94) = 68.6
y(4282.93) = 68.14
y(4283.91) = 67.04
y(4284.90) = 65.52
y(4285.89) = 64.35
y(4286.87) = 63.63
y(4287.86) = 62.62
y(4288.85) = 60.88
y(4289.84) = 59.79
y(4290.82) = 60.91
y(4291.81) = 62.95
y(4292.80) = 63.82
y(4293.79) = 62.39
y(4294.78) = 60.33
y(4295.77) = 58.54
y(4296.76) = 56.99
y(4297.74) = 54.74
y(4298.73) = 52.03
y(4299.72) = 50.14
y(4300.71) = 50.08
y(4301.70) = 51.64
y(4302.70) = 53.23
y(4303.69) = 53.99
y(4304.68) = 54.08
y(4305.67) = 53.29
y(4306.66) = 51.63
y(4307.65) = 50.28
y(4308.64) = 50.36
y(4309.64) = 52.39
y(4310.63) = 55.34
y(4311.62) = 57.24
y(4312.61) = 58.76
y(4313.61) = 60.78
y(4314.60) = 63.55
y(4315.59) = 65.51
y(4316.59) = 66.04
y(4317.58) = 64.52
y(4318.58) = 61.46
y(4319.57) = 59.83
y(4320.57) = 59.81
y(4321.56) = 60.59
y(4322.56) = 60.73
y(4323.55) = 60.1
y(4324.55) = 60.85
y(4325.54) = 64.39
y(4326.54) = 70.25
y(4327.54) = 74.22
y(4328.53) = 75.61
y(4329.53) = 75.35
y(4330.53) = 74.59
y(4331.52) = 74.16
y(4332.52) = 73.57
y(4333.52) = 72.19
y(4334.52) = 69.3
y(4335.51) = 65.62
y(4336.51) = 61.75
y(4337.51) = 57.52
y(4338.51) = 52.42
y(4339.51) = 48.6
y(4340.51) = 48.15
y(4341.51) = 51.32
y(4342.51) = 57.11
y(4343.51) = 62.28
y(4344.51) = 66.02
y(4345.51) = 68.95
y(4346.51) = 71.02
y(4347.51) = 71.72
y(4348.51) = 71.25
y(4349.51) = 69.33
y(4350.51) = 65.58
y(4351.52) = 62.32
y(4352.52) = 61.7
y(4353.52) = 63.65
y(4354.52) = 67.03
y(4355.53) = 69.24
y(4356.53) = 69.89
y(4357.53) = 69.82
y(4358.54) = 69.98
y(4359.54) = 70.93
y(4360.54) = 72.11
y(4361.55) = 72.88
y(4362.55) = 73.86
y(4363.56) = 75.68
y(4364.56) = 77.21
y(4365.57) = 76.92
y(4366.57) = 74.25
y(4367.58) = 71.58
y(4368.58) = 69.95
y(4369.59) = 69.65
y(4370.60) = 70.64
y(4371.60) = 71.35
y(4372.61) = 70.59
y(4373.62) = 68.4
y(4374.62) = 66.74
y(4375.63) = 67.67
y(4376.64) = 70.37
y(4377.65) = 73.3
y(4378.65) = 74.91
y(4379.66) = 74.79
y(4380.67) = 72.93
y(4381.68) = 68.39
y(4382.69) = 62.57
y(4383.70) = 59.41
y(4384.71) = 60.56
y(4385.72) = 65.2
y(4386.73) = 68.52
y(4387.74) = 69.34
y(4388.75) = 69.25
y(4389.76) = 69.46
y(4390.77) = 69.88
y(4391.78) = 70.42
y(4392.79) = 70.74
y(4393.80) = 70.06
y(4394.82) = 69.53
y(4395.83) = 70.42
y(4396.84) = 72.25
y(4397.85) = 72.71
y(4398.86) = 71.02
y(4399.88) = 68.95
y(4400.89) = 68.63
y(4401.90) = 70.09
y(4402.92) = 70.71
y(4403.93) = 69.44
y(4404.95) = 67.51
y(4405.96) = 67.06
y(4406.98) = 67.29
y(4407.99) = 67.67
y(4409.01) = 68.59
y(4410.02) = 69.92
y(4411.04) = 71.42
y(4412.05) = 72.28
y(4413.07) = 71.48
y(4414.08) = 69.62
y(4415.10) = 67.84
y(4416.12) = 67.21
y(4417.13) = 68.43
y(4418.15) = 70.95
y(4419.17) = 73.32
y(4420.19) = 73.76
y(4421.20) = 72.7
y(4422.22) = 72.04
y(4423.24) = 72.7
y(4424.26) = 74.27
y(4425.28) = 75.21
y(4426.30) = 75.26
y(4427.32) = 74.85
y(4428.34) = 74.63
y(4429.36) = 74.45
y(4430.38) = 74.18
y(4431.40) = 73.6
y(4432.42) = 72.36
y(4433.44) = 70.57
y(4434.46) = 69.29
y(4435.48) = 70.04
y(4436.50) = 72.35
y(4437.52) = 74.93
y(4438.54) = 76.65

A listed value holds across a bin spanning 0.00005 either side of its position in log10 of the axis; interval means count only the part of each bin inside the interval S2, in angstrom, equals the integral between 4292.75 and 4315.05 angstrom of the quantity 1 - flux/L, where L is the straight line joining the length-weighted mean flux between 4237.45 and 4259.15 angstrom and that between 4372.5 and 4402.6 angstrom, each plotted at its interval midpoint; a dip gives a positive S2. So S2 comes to 4.5 angstrom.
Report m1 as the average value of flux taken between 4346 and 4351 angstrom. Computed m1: 69.9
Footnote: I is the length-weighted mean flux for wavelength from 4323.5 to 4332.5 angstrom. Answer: 70.6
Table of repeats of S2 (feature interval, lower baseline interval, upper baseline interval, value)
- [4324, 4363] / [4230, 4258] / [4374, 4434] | 1.94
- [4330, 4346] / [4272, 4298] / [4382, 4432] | 0.95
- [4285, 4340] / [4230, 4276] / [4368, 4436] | 6.76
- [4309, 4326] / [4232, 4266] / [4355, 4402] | 2.23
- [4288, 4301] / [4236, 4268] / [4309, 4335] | 1.65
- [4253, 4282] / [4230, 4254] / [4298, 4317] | -1.85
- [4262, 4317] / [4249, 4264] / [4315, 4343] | 3.71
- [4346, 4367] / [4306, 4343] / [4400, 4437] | -1.72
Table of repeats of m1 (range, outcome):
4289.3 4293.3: 61.9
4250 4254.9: 70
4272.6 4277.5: 66.1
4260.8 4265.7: 69.2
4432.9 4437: 70.6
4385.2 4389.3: 68.1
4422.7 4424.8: 73.3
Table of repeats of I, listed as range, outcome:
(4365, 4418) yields 69.6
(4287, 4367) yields 63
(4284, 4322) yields 58.3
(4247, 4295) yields 66.7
